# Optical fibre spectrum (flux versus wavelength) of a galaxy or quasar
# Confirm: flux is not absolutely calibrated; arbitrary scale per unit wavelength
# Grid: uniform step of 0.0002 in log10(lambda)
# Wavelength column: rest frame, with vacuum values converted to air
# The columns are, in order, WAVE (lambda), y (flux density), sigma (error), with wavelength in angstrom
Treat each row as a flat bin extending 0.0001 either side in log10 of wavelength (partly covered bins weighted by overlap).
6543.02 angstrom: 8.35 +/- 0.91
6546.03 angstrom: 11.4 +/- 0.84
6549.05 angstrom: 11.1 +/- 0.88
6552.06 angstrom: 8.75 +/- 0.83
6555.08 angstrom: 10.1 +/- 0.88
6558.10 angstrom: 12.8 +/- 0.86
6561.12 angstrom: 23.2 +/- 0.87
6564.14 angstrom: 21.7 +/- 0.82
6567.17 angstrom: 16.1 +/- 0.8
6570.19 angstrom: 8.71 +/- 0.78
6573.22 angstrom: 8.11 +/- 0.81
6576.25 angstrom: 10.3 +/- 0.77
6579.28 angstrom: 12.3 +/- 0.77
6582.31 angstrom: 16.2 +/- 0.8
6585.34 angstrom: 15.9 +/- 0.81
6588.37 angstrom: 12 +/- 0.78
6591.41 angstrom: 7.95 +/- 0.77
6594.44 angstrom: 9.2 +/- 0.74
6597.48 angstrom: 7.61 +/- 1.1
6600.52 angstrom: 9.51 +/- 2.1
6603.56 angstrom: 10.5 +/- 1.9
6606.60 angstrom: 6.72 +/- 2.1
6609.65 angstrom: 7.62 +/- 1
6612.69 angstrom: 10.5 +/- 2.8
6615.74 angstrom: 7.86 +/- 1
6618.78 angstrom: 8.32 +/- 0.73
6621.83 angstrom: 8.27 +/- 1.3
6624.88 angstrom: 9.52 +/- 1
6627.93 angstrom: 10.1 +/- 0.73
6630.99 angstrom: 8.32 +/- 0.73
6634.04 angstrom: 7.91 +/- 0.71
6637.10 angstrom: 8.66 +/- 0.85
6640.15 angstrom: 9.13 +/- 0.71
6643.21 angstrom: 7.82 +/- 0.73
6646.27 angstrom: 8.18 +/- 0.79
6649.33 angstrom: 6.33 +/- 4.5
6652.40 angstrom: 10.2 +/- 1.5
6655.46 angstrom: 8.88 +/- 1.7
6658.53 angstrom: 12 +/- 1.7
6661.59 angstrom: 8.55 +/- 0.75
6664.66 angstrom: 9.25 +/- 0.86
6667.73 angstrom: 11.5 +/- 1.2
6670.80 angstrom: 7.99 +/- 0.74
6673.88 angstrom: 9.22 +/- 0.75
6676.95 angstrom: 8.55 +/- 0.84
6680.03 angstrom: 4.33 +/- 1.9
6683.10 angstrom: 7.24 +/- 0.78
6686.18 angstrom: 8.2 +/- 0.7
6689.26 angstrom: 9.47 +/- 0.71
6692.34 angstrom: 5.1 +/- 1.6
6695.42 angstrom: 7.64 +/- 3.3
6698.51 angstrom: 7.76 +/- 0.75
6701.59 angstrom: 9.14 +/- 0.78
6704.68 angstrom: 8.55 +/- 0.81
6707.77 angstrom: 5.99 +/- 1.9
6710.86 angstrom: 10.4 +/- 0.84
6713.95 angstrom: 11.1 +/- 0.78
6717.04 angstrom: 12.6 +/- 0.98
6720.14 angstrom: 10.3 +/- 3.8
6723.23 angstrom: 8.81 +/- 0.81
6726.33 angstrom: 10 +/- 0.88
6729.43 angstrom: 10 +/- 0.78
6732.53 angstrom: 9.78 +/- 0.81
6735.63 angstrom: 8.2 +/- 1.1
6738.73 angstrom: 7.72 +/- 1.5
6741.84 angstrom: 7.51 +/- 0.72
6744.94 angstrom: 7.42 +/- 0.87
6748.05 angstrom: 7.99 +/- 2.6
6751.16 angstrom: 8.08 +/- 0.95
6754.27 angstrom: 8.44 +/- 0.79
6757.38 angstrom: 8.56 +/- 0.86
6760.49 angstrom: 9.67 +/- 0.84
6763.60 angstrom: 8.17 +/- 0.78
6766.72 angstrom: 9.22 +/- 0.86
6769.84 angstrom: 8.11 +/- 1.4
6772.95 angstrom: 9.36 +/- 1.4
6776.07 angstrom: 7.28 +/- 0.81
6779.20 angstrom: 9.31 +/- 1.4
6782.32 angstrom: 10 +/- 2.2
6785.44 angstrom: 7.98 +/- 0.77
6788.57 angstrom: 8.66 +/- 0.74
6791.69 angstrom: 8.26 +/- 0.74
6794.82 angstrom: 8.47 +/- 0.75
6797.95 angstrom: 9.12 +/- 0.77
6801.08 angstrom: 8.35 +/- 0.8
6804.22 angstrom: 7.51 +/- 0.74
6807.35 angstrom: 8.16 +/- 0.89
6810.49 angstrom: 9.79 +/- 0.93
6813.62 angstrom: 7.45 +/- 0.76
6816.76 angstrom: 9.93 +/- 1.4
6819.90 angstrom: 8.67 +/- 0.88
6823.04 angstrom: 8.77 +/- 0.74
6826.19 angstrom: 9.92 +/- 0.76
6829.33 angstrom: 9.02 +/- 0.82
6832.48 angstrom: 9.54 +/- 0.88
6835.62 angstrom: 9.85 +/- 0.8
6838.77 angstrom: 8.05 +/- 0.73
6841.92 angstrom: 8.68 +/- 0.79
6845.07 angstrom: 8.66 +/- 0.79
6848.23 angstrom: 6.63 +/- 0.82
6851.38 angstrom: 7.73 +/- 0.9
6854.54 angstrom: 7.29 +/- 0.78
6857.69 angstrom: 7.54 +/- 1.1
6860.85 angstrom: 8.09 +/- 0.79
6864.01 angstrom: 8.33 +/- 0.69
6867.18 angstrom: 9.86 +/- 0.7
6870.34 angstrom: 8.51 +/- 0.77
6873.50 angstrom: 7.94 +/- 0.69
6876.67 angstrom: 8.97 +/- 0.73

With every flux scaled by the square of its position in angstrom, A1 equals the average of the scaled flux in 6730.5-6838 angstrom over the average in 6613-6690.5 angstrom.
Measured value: 1.0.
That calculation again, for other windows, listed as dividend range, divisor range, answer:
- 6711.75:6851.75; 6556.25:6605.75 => 0.75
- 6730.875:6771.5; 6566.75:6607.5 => 0.82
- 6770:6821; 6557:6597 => 0.69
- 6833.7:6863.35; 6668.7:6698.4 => 1.12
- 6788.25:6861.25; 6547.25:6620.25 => 0.80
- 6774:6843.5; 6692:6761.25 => 1.02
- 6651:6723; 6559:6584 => 0.63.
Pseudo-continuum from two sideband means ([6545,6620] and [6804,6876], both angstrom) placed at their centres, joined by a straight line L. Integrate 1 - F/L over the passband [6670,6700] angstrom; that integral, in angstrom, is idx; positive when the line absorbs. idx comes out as 7.9 angstrom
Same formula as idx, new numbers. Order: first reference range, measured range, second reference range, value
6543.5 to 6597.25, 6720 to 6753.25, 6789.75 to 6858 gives 4.27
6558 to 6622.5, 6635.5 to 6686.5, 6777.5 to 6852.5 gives 9.52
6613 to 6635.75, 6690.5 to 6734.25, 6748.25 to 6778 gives -2.50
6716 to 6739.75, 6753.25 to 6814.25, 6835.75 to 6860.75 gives 1.66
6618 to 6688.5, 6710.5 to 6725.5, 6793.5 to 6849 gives -3.38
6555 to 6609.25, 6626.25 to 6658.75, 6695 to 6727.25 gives 6.21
